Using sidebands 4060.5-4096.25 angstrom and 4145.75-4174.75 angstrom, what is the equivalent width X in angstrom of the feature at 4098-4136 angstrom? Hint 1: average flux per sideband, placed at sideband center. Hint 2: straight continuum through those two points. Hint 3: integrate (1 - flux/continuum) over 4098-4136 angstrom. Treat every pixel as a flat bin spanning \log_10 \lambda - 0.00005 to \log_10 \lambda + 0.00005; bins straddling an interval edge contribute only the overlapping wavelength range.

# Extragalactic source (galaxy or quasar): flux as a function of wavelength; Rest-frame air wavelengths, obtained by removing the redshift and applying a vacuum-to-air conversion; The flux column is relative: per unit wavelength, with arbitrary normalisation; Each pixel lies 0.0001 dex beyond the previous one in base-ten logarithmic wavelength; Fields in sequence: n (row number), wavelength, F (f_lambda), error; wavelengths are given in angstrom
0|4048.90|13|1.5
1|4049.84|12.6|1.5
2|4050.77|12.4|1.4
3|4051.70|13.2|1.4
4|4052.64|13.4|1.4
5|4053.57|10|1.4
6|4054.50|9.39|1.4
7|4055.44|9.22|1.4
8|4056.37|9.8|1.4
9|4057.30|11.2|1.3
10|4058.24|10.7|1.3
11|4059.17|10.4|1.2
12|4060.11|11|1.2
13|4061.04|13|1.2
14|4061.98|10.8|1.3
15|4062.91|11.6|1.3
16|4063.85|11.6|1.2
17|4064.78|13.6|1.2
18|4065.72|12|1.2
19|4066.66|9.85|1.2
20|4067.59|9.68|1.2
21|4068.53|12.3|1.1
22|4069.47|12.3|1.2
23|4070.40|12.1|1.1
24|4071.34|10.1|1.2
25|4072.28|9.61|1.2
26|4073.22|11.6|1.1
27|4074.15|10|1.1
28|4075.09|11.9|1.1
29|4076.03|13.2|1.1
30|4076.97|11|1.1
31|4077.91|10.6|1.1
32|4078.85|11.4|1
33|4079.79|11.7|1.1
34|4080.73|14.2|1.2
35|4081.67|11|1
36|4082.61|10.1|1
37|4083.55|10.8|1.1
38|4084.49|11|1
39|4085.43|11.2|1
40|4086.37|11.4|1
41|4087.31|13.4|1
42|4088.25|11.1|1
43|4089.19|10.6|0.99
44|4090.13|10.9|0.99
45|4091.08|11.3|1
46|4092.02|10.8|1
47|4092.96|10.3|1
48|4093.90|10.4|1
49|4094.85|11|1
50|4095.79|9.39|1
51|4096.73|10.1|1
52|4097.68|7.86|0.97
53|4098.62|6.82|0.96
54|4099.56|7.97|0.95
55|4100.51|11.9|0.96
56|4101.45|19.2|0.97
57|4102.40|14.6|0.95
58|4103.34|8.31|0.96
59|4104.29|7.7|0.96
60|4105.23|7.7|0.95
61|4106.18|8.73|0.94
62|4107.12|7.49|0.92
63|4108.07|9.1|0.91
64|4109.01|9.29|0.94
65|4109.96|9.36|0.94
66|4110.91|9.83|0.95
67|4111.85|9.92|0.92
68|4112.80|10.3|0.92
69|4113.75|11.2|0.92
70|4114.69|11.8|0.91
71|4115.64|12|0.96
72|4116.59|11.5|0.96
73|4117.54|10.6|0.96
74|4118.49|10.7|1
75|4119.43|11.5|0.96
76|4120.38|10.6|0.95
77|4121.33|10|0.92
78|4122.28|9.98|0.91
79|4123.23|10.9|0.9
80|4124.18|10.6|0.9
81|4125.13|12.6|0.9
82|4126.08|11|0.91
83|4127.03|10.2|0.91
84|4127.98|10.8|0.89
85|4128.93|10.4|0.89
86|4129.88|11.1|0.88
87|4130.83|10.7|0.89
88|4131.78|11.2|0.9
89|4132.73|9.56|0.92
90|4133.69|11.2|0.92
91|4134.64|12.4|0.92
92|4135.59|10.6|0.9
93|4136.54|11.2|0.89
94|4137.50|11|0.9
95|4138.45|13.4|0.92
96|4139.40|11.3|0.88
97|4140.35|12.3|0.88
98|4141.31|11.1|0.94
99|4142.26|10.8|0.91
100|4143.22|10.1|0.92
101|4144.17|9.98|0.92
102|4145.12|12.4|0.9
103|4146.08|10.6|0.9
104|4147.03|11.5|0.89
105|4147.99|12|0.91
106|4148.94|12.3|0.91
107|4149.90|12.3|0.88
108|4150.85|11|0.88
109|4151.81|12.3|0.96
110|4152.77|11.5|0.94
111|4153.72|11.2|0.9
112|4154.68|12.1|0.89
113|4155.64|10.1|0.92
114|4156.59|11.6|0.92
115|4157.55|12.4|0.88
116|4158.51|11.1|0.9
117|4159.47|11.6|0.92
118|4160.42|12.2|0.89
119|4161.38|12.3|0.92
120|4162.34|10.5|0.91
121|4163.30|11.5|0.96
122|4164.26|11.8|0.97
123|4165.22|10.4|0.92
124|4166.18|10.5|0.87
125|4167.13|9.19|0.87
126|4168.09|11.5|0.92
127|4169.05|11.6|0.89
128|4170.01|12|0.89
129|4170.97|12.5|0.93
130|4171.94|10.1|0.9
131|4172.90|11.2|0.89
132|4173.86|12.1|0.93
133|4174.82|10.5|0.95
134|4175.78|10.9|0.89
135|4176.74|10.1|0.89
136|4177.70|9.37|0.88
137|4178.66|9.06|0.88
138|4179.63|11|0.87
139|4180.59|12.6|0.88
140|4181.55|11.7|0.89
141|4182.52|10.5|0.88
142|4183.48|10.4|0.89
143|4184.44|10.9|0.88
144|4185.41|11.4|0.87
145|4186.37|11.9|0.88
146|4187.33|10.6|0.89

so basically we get 2.8 angstrom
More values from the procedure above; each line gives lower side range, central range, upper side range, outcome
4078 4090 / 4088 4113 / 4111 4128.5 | 2.5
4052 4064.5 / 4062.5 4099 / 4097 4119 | -1.4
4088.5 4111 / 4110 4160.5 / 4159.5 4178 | -2.7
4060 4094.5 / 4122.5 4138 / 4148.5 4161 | 0.8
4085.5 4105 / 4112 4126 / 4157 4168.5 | -0.1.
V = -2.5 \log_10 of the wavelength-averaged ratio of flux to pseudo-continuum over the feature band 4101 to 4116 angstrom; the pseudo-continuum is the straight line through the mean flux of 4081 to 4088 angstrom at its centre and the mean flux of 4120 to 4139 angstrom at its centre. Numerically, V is 0.08 mag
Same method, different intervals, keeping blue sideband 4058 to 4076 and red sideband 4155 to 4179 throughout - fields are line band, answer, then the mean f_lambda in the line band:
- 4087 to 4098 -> 0.07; 10.6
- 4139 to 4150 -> -0.02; 11.4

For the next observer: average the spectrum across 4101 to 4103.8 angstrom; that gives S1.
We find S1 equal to 14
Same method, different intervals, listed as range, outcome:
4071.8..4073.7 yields 10.6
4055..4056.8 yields 9.53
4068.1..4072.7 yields 11.3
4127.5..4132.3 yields 10.8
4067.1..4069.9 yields 11.4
